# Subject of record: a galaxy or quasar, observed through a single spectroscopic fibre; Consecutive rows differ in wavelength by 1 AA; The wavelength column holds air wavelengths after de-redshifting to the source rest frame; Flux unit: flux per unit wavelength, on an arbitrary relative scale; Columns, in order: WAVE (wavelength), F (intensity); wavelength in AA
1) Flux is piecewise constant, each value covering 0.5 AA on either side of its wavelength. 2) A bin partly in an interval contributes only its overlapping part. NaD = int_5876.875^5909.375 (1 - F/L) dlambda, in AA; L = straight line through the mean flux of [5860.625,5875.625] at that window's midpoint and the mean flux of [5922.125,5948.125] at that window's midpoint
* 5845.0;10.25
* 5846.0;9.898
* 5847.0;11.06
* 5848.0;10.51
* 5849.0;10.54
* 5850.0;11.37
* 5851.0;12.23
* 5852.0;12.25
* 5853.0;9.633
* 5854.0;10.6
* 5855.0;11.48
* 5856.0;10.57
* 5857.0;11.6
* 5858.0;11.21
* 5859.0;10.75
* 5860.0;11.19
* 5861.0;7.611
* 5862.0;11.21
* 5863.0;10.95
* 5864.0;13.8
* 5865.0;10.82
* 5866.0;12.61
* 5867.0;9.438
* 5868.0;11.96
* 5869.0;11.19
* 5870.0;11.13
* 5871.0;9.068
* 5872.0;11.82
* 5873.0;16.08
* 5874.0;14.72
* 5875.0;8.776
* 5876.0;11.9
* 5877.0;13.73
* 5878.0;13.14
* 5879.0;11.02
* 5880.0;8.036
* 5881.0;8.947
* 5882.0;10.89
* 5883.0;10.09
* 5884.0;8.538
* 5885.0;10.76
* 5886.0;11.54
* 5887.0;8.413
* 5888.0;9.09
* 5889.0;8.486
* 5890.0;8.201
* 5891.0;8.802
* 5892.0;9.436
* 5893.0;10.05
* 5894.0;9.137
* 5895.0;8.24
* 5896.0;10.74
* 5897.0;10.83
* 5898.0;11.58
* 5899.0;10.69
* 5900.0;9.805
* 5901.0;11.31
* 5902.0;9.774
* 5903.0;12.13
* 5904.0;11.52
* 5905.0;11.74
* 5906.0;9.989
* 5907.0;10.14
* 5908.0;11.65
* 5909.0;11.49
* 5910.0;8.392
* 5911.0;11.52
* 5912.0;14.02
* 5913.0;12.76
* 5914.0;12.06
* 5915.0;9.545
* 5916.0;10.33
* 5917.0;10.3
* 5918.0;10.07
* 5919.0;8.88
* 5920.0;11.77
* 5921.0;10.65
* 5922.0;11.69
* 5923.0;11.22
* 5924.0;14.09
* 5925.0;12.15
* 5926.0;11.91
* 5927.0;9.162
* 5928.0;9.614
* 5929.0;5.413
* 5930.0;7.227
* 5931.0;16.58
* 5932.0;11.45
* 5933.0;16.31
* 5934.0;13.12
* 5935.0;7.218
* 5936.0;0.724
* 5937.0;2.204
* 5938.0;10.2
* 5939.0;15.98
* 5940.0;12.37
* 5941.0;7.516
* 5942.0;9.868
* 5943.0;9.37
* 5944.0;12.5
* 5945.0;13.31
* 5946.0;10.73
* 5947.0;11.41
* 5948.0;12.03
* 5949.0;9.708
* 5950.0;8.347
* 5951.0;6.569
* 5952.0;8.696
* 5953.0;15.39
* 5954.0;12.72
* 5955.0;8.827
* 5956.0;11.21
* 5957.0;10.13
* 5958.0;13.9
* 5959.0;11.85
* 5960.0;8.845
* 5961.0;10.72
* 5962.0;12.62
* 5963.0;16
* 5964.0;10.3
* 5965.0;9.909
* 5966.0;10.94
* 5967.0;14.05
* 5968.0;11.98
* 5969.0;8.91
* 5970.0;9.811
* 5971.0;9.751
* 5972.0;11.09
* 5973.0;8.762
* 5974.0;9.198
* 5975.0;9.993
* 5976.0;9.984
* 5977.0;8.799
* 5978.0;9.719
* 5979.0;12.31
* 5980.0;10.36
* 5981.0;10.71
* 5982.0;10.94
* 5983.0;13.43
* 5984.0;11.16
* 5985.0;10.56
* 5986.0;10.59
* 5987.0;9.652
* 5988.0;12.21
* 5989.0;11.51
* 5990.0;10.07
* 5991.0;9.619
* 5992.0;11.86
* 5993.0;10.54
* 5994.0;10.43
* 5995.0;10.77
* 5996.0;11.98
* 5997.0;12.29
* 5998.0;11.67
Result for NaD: 2.5 AA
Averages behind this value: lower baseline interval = 11.4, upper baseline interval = 10.5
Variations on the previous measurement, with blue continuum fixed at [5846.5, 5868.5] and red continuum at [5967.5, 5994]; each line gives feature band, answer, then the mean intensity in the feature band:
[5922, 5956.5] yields 0.77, 10.5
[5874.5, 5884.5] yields 0.42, 10.5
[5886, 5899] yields 1.62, 9.55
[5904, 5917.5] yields -0.33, 11.1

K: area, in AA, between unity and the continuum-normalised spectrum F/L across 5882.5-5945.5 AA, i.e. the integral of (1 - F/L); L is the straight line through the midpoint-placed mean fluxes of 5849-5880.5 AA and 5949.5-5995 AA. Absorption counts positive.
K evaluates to 3.8 AA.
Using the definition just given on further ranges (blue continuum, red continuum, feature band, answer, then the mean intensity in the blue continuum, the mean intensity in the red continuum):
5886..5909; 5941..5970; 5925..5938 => 1.5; 10.1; 11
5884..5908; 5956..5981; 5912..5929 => -1.0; 10.1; 10.8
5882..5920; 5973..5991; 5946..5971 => -1.2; 10.4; 10.6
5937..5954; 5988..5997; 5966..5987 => 0.6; 10.7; 11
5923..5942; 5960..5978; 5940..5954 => -0.2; 10.2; 10.7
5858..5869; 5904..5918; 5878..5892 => 1.9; 11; 11.1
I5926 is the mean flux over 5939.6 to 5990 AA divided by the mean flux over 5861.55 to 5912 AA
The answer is 1.0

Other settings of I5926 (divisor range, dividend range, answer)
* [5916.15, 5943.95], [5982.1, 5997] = 1.07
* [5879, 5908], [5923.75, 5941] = 1.02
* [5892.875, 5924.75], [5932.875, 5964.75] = 0.97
